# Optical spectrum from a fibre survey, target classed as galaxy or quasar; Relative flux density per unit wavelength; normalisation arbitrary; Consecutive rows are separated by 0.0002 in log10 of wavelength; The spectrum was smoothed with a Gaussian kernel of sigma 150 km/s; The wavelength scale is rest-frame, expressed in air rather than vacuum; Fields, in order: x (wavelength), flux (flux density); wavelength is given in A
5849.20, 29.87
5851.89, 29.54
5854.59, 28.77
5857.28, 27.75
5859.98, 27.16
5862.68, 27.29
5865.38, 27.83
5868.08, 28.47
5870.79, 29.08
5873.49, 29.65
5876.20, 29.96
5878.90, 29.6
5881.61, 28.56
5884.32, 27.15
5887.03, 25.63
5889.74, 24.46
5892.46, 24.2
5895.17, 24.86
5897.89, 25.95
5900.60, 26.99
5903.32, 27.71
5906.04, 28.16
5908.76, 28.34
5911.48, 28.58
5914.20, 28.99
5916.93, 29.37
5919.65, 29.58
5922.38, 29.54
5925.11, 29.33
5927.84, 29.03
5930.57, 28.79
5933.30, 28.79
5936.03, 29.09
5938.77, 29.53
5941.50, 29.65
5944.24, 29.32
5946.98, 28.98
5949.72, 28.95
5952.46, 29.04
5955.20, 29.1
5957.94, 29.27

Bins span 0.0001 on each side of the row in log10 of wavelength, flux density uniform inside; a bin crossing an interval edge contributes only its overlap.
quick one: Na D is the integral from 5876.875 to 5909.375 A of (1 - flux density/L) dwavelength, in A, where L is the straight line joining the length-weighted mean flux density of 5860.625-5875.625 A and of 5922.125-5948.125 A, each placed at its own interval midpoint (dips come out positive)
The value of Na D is 2.2 A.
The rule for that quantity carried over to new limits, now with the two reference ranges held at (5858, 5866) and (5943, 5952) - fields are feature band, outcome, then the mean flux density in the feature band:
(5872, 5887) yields -0.5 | 28.7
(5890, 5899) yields 1.0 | 24.9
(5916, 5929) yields -0.4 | 29.4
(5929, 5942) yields -0.1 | 29.1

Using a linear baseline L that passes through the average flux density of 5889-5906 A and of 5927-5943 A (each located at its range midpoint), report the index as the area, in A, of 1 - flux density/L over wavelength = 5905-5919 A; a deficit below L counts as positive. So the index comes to -0.8 A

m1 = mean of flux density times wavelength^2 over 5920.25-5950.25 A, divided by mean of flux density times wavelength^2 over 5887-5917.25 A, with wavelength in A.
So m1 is 1.1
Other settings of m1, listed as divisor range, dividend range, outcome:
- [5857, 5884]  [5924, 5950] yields 1.05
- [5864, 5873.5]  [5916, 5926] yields 1.05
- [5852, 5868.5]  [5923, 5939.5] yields 1.07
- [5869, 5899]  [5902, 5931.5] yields 1.07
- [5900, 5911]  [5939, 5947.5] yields 1.07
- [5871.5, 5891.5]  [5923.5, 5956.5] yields 1.07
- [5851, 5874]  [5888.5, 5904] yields 0.91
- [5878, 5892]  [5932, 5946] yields 1.11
